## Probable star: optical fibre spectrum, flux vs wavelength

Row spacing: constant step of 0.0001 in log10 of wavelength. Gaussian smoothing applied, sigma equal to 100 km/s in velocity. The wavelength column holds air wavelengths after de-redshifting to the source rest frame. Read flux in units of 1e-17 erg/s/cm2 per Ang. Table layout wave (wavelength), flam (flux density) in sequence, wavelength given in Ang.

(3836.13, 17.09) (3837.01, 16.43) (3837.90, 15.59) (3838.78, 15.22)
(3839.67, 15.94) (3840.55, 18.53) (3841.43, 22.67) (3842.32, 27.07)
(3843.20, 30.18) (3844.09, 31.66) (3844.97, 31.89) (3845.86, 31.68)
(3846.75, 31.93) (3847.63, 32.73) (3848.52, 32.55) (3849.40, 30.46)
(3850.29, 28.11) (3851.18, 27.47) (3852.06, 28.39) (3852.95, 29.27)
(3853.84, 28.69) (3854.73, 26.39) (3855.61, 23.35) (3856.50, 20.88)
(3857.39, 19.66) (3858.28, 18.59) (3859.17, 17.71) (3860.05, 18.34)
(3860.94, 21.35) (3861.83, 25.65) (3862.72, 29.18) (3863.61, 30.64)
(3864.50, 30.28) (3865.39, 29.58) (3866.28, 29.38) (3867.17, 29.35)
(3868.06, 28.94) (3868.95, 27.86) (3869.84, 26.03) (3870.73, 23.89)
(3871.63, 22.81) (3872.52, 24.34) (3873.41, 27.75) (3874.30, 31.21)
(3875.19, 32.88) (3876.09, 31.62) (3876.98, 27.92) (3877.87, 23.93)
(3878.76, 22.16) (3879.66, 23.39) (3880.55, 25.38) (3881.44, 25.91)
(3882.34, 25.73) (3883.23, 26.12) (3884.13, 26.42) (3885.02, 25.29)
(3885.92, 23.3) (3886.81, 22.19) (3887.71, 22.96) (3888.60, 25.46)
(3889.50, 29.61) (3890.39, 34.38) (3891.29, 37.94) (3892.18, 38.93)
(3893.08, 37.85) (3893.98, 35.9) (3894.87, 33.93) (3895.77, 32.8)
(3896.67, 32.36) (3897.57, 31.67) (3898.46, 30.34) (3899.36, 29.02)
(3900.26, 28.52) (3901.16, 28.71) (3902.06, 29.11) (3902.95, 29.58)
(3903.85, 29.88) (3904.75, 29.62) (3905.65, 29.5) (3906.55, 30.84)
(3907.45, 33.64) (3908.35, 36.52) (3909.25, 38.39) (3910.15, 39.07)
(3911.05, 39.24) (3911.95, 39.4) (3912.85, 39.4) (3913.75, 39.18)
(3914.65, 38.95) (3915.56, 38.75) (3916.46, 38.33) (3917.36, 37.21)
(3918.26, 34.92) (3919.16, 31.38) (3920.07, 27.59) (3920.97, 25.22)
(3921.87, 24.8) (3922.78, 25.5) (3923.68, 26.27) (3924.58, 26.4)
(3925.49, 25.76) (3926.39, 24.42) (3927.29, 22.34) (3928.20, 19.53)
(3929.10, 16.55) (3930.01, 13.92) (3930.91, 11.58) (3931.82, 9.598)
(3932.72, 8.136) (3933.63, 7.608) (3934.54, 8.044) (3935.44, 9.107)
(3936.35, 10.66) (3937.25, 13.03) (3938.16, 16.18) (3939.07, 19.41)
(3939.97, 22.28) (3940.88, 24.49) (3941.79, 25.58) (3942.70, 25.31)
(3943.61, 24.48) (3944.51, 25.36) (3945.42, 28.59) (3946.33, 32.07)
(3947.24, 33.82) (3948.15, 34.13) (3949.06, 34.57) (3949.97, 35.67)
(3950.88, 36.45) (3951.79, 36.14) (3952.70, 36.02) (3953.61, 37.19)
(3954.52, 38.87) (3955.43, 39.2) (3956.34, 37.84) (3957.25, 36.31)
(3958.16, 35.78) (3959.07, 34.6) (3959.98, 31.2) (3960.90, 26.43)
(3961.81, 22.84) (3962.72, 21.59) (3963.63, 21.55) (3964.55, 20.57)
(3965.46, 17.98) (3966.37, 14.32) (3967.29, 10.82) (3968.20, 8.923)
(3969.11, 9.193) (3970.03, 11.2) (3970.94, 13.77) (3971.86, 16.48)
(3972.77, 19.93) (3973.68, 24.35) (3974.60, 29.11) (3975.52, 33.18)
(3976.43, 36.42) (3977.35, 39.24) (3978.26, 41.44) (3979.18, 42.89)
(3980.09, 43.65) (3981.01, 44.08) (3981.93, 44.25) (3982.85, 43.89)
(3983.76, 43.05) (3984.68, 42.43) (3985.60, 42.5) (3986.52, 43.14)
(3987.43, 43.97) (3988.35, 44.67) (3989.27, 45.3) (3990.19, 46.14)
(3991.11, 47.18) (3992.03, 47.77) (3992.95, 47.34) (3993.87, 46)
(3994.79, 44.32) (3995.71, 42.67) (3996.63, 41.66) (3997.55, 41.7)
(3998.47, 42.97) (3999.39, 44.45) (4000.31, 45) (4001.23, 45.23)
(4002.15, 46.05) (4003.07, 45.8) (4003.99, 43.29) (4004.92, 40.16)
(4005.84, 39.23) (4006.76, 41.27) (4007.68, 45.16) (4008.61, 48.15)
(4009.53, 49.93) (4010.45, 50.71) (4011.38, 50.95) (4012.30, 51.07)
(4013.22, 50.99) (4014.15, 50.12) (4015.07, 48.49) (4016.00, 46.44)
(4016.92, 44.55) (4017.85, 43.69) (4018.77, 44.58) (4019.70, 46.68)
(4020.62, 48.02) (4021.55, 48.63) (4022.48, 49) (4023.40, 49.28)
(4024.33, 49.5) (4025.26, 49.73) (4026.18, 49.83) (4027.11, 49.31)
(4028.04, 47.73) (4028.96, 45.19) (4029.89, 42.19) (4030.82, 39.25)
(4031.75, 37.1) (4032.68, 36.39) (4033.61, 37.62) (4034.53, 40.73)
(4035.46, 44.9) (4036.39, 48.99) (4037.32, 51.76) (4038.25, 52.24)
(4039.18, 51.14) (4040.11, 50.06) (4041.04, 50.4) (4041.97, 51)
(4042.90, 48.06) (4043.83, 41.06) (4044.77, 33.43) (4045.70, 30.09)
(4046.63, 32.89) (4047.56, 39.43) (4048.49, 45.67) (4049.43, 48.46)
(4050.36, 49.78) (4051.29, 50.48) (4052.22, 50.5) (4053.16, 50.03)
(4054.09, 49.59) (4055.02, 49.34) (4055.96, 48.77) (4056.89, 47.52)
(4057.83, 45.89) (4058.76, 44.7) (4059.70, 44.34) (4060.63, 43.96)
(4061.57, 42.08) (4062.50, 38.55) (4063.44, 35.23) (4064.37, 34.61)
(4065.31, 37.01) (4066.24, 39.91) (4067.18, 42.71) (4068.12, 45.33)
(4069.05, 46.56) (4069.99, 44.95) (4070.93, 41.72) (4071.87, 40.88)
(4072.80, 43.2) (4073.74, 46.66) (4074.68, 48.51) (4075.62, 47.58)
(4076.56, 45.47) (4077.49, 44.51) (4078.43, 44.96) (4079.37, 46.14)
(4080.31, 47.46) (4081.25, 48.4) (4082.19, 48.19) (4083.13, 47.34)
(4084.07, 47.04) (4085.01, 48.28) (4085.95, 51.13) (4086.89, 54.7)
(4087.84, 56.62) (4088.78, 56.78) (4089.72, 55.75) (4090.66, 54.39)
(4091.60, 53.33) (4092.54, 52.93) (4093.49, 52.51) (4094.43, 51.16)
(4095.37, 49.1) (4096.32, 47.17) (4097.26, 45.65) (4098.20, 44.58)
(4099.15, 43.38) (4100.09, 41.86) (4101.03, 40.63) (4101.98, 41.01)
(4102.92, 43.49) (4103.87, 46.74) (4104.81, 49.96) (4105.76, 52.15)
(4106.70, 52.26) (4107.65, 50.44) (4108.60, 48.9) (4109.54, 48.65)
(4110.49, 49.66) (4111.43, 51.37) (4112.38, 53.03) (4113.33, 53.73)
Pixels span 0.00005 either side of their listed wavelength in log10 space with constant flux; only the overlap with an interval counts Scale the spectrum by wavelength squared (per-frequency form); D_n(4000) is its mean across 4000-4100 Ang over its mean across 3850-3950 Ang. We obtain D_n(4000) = 1.8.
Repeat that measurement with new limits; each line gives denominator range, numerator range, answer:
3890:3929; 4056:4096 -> 1.59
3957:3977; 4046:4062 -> 2.13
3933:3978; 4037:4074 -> 1.86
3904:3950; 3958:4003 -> 1.35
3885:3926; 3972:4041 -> 1.46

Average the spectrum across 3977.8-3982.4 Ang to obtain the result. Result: 43.2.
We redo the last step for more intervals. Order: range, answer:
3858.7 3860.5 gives 18.1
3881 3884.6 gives 26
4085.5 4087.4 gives 52.8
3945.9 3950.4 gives 34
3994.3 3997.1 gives 42.9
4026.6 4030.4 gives 46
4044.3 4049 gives 36.4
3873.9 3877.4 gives 30.9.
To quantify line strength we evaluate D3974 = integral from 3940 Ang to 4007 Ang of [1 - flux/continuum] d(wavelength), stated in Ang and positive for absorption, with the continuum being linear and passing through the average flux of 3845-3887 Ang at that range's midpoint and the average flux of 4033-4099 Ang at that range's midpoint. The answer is 5.18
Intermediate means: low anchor 26.6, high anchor 46.3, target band 34.5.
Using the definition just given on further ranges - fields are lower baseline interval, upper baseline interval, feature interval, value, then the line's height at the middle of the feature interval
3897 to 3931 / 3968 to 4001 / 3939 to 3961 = 1.4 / 34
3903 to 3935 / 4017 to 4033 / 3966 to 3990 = 3.7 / 37.7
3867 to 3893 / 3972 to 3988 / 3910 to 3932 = 2.1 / 31.9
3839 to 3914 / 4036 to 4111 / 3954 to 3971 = 5.7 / 36.5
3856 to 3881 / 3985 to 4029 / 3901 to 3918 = -1.8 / 31.8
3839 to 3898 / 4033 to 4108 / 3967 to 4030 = -2.6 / 39.6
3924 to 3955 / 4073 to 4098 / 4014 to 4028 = -3.6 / 38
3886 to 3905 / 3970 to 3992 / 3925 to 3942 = 8.9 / 33.8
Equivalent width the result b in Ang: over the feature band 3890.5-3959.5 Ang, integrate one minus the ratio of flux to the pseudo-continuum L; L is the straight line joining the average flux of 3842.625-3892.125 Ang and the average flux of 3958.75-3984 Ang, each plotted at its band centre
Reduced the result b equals -4.7 Ang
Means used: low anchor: 27.2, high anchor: 27.2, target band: 29.1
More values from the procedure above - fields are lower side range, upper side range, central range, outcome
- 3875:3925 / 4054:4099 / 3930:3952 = 8.2 Ang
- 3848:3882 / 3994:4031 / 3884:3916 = -1.4 Ang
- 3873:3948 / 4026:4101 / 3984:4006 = -3.9 Ang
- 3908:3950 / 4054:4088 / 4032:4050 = -1.2 Ang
